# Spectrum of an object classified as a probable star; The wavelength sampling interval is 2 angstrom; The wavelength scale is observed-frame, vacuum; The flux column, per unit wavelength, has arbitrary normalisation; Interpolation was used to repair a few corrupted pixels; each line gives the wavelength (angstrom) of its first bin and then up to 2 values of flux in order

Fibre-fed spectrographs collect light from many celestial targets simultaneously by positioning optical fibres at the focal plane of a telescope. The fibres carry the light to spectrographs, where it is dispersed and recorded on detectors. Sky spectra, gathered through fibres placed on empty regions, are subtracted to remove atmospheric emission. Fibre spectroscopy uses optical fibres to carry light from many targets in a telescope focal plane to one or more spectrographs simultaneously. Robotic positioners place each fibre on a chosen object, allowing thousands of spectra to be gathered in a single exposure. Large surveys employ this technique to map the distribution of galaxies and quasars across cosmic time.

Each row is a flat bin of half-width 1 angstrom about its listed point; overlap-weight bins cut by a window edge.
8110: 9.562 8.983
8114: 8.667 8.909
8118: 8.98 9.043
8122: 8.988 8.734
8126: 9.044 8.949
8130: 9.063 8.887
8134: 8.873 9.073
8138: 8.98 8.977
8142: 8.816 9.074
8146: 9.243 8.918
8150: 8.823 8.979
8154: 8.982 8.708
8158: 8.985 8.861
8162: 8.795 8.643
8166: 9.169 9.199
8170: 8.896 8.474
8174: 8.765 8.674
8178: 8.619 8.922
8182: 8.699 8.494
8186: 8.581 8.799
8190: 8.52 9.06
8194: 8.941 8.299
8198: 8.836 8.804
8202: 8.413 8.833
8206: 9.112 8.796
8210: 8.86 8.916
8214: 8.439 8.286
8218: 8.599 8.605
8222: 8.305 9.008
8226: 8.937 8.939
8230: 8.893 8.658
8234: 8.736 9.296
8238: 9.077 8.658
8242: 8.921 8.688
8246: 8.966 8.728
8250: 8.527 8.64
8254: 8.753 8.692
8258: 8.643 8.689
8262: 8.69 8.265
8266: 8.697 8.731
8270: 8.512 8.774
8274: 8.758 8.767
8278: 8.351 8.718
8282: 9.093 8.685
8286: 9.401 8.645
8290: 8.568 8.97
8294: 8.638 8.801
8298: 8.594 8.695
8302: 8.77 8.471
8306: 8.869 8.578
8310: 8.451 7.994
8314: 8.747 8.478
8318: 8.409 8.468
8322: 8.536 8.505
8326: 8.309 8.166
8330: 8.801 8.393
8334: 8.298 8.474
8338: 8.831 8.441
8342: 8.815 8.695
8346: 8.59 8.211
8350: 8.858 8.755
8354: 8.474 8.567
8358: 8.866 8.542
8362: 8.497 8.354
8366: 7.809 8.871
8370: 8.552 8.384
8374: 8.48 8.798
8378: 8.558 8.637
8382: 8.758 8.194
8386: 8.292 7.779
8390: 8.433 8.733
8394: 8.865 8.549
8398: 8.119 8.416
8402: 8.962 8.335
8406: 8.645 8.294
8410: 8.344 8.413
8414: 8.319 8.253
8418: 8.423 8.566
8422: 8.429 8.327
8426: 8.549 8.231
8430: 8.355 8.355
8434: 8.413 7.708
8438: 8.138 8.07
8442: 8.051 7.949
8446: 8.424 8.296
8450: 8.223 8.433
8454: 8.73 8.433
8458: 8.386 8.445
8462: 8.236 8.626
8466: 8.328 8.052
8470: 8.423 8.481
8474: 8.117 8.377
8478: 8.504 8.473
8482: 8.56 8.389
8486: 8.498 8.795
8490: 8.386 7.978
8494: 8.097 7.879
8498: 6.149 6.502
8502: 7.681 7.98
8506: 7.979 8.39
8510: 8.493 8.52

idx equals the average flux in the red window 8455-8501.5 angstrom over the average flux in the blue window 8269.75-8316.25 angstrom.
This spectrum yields 0.9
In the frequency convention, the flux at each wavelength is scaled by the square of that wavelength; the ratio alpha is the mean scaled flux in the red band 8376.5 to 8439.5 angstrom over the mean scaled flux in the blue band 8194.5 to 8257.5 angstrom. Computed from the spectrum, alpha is 1.0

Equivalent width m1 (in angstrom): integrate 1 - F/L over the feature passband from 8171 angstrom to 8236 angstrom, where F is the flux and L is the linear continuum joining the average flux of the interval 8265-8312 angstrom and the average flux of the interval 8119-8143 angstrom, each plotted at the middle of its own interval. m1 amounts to 0.85 angstrom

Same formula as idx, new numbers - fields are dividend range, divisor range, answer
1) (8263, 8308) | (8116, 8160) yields 0.97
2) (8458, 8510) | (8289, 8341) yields 0.95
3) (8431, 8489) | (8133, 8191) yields 0.94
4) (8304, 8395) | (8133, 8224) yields 0.97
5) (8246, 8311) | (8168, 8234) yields 1.00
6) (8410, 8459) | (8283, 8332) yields 0.97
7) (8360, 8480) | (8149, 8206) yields 0.95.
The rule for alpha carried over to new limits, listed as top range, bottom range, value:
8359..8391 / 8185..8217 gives 1.01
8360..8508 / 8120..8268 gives 1.00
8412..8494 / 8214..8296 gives 1.00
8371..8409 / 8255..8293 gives 1.00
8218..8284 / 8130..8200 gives 1.01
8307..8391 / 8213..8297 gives 0.99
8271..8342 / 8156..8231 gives 1.01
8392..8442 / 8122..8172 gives 1.00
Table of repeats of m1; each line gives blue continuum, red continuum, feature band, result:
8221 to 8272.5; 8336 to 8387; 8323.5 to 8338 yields 0.3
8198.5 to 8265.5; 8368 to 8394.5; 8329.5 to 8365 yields -0.1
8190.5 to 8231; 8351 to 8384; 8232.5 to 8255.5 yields -0.3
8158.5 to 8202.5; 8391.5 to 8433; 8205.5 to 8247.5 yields -0.5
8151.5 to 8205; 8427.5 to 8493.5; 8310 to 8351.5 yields 0.1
